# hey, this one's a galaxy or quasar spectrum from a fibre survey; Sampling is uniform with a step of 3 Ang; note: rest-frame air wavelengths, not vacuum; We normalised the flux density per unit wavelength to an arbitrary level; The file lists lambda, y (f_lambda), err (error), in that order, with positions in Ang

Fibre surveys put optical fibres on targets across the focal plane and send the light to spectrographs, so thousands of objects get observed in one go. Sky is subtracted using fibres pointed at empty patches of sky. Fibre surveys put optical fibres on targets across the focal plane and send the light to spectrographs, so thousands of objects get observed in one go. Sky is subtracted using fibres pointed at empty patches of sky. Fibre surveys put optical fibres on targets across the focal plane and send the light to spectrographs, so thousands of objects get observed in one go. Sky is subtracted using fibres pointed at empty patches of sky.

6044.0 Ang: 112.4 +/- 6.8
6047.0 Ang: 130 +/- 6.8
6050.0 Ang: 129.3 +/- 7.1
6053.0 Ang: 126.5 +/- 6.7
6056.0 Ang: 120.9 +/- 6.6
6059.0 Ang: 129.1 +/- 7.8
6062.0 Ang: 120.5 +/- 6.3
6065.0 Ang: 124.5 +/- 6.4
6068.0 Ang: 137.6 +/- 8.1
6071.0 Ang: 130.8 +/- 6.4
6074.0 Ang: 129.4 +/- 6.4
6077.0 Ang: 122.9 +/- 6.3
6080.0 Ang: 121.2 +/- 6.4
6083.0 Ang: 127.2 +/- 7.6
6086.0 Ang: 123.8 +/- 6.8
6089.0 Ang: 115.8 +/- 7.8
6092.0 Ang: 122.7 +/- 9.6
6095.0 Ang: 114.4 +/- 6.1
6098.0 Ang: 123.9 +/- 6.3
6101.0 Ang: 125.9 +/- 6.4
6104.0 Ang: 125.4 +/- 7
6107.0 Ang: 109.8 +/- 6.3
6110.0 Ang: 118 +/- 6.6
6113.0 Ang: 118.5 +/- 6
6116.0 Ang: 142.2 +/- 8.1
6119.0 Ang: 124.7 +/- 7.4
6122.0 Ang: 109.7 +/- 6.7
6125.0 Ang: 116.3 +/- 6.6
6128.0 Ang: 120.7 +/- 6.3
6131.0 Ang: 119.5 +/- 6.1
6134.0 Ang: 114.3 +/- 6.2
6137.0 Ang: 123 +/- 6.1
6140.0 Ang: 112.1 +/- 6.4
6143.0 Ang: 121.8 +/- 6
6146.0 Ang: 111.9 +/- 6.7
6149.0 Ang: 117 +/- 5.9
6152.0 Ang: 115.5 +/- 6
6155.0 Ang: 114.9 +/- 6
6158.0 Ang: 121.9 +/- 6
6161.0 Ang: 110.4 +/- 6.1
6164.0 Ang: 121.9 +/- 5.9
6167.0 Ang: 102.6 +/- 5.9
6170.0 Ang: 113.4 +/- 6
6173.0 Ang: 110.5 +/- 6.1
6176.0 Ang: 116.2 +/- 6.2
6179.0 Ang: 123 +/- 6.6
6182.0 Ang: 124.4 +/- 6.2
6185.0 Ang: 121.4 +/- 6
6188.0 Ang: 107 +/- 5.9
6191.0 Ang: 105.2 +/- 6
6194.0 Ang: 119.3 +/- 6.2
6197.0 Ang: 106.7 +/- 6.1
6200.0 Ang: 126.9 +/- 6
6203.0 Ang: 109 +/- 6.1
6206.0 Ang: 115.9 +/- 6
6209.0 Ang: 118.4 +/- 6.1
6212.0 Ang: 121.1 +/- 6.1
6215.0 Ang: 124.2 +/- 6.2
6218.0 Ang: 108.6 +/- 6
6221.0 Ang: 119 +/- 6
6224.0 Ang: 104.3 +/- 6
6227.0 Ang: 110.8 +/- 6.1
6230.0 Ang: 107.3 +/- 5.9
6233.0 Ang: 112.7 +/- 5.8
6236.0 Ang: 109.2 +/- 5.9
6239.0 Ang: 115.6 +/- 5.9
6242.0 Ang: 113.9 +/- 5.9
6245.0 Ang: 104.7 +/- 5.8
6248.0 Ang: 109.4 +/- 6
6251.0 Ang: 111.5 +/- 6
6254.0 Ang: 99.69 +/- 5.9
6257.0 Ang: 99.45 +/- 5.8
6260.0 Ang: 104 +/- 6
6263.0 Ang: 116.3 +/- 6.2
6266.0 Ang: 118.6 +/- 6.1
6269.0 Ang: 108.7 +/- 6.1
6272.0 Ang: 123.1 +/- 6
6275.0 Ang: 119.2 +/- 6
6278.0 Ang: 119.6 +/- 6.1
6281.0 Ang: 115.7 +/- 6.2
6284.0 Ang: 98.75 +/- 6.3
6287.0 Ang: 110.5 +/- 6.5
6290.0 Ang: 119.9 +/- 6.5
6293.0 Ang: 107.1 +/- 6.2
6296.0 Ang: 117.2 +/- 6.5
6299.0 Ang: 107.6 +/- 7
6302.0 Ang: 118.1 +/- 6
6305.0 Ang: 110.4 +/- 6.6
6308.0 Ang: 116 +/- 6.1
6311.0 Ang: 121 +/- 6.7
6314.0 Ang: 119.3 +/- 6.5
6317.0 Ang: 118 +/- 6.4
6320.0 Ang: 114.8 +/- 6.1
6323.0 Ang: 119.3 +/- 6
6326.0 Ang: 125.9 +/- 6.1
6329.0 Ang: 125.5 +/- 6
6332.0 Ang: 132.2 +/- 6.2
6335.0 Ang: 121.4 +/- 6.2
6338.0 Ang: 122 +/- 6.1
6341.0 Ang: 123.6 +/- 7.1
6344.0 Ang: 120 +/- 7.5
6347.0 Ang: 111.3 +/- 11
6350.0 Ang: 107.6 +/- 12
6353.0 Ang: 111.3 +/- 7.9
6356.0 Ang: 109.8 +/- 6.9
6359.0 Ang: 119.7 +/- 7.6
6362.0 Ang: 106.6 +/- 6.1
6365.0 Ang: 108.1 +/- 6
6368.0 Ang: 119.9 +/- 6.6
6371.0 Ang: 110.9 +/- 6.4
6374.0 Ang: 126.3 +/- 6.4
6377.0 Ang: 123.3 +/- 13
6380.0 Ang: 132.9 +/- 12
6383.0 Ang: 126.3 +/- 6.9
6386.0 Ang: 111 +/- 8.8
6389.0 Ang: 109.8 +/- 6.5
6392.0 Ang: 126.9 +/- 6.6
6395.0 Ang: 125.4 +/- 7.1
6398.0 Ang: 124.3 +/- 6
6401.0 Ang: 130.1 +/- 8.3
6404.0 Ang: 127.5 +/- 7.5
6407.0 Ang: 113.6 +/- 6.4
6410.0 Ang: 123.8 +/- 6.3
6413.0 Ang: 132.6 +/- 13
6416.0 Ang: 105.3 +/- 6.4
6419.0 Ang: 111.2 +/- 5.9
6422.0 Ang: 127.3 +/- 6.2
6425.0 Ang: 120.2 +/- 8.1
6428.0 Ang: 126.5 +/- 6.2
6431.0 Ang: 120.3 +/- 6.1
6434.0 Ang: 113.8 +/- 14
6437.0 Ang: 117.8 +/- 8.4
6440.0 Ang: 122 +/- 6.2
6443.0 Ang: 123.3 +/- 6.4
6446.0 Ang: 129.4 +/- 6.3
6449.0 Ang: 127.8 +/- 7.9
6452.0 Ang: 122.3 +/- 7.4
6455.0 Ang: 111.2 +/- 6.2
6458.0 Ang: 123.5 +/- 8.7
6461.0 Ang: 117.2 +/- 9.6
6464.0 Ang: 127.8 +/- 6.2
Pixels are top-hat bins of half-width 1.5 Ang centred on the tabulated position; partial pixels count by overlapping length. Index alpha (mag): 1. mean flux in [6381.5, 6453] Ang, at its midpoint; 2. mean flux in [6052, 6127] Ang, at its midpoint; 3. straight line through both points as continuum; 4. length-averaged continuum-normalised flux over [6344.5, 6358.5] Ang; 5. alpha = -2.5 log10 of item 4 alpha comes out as 0.10 mag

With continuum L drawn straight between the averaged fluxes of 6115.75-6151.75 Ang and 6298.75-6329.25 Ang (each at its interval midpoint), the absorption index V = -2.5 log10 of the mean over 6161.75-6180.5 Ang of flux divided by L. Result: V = 0.04 mag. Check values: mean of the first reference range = 119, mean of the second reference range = 118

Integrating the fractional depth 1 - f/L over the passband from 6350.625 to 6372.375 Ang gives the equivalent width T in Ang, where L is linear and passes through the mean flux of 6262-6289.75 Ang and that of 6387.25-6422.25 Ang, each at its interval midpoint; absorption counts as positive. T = 1.26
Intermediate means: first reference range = 115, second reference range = 121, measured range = 112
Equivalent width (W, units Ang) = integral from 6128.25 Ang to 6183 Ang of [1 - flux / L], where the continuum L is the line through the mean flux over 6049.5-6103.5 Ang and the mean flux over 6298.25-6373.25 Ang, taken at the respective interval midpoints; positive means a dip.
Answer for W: 2.68 Ang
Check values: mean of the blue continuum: 125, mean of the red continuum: 117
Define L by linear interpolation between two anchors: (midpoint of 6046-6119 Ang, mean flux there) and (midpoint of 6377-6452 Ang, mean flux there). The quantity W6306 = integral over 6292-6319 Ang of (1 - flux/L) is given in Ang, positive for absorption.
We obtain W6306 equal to 1.7 Ang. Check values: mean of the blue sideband 125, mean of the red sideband 122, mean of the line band 115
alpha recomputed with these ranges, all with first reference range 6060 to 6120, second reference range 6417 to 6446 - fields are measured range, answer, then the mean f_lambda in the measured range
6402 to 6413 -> -0.02 mag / 124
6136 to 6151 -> 0.06 mag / 117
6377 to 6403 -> -0.02 mag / 123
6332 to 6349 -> 0.01 mag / 120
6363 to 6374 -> 0.06 mag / 114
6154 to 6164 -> 0.06 mag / 117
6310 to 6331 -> 0.01 mag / 121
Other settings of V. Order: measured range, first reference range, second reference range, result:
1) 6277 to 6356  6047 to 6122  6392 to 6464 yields 0.05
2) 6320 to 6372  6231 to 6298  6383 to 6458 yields -0.01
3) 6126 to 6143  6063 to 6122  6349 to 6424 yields 0.04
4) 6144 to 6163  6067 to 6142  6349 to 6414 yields 0.05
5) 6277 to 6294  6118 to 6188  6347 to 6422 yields 0.06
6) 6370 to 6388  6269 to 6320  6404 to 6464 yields -0.03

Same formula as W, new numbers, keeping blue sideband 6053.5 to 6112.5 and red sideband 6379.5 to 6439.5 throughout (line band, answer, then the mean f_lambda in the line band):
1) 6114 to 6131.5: 0.12 Ang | 122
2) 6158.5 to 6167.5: 0.66 Ang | 114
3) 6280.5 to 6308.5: 2.31 Ang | 112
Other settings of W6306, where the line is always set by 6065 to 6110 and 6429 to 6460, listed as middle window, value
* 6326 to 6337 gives -0.38 Ang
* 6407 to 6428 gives 0.22 Ang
